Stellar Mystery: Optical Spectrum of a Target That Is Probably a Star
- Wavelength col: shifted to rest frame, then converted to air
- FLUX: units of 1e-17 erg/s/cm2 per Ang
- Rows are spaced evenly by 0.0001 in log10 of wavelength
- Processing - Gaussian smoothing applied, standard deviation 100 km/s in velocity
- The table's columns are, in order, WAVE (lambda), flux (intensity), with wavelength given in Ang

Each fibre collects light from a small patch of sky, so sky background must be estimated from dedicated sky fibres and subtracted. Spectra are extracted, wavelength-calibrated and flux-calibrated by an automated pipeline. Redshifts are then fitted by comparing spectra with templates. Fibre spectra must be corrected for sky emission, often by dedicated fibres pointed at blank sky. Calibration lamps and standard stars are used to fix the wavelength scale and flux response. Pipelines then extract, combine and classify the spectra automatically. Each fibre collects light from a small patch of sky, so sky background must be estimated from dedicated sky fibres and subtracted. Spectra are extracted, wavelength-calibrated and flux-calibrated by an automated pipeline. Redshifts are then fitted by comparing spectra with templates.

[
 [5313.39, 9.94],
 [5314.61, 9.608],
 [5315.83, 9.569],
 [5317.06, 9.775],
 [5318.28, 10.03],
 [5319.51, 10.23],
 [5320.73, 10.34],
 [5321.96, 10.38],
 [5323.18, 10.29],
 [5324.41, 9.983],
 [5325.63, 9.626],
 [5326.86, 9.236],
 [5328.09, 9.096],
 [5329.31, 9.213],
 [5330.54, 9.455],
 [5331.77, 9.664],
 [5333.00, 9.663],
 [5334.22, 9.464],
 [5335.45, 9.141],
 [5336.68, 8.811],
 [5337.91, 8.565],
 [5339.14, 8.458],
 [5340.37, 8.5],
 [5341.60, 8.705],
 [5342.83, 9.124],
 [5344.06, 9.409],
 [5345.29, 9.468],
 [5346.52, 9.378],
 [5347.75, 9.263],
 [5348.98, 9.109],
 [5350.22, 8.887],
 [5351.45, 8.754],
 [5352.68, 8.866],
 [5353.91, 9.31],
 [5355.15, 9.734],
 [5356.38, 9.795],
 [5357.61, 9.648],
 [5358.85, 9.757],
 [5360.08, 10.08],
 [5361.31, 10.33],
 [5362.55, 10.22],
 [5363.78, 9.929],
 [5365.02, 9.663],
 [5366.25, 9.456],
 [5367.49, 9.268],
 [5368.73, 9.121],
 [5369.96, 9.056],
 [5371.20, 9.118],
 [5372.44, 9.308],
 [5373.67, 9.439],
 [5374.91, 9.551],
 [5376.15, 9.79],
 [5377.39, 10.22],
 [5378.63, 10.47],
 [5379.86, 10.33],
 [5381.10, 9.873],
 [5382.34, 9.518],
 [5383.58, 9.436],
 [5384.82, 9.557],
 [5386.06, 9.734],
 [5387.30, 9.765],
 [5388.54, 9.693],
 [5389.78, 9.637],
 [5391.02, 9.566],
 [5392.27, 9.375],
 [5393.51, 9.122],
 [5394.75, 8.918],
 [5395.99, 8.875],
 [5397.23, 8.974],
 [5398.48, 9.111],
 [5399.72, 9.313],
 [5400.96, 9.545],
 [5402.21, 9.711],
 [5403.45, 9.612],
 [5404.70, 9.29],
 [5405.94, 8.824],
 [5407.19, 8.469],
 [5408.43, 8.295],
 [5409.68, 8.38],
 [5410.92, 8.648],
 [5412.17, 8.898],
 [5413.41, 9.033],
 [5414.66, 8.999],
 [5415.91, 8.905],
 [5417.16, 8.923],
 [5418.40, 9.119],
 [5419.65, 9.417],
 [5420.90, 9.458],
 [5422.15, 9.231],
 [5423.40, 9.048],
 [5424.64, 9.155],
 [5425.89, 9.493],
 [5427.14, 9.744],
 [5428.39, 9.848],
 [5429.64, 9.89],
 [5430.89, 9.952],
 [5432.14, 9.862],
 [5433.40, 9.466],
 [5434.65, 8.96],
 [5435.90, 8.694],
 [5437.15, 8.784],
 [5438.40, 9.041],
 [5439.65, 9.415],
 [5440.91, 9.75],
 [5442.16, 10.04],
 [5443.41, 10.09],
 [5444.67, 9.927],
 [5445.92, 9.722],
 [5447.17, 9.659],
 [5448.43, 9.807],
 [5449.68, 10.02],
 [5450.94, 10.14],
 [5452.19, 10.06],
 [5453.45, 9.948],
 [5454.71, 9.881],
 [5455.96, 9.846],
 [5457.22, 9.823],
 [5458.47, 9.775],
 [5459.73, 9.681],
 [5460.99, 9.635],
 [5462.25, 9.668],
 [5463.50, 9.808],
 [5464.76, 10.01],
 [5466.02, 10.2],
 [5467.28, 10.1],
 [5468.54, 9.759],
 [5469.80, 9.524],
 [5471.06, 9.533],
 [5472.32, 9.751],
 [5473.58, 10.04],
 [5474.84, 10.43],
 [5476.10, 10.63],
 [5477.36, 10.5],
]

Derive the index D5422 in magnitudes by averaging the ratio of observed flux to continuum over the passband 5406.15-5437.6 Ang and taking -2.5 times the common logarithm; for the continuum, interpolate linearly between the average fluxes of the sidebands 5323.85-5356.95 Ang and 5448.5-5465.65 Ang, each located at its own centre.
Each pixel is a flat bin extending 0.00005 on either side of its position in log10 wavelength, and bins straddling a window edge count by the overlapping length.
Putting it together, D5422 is 0.061 mag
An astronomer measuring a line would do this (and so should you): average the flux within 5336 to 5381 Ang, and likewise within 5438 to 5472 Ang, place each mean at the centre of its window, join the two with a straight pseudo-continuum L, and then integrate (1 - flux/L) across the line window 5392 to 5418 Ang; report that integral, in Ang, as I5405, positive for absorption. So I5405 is 1.6 Ang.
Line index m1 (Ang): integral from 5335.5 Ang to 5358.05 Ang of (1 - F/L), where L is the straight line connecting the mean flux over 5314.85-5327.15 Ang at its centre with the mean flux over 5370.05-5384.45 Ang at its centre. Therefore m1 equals 1.70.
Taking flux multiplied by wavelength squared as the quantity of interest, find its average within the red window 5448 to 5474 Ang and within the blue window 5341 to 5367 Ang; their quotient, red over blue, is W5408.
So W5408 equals 1.08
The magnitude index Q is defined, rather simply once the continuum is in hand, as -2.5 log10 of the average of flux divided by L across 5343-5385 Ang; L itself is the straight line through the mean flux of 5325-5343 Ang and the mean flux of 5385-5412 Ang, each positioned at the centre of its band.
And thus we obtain -0.05 mag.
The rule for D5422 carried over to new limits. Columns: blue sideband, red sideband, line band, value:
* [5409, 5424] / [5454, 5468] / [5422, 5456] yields -0.02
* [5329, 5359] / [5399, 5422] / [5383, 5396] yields -0.04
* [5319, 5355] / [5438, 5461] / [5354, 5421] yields 0.02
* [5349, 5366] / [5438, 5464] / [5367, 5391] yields 0.00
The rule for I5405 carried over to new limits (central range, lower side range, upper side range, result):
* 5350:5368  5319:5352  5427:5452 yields -0.36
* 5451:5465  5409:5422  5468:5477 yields -0.17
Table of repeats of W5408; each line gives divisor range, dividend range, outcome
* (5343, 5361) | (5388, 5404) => 1.01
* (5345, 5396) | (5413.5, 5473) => 1.03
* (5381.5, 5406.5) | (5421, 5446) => 1.03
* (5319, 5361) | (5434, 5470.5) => 1.08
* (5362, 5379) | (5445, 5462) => 1.06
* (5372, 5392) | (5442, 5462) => 1.04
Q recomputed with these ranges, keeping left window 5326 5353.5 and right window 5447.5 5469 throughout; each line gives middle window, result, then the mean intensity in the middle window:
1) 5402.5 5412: 0.09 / 8.83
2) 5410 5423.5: 0.07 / 9.05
